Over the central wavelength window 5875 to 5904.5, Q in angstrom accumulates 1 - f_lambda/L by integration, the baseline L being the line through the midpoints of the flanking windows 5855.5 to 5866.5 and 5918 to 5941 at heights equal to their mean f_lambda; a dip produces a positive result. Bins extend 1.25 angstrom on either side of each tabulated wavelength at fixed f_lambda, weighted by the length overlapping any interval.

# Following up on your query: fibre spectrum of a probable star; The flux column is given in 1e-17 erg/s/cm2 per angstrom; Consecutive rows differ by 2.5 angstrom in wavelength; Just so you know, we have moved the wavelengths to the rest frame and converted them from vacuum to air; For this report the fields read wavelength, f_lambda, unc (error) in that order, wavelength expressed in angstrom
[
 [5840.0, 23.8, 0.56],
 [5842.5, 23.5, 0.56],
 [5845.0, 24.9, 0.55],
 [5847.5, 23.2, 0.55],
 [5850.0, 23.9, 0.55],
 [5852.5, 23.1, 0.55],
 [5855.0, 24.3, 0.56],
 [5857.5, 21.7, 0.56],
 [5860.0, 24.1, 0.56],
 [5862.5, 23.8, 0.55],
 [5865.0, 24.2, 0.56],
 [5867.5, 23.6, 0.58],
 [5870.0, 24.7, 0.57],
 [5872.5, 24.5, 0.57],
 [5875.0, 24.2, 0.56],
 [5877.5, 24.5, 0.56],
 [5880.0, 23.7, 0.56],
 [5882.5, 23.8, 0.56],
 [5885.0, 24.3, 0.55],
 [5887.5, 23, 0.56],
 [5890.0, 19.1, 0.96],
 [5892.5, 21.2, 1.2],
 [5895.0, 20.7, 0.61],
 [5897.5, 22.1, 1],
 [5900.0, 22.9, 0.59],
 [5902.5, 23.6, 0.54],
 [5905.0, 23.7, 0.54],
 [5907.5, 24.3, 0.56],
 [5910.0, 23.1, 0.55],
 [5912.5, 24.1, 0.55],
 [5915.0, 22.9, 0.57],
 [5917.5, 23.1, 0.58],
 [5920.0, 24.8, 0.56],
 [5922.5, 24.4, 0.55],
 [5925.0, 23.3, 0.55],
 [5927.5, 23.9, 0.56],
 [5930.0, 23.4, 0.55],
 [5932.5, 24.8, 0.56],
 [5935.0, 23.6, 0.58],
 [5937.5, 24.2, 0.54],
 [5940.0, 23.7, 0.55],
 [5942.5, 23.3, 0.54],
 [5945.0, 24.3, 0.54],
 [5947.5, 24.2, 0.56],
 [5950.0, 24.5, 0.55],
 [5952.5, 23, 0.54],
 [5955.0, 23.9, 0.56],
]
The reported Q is 1.2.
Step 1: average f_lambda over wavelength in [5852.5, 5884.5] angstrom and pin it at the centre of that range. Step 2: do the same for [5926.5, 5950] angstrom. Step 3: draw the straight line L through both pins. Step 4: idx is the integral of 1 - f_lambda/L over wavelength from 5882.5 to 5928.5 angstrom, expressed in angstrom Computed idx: 1.7 angstrom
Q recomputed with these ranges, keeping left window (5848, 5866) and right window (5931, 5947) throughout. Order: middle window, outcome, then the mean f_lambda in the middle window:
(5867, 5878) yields -0.32 angstrom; 24.3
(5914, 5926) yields 0.08 angstrom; 23.7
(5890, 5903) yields 1.12 angstrom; 21.7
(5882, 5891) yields 0.44 angstrom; 22.5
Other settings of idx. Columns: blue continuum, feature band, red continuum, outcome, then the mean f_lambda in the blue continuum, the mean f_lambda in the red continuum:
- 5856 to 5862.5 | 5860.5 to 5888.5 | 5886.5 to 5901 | -2.1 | 23.1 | 21.4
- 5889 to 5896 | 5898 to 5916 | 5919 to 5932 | -1.2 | 20.4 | 24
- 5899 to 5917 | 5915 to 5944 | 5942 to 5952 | 0.0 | 23.5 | 24.1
